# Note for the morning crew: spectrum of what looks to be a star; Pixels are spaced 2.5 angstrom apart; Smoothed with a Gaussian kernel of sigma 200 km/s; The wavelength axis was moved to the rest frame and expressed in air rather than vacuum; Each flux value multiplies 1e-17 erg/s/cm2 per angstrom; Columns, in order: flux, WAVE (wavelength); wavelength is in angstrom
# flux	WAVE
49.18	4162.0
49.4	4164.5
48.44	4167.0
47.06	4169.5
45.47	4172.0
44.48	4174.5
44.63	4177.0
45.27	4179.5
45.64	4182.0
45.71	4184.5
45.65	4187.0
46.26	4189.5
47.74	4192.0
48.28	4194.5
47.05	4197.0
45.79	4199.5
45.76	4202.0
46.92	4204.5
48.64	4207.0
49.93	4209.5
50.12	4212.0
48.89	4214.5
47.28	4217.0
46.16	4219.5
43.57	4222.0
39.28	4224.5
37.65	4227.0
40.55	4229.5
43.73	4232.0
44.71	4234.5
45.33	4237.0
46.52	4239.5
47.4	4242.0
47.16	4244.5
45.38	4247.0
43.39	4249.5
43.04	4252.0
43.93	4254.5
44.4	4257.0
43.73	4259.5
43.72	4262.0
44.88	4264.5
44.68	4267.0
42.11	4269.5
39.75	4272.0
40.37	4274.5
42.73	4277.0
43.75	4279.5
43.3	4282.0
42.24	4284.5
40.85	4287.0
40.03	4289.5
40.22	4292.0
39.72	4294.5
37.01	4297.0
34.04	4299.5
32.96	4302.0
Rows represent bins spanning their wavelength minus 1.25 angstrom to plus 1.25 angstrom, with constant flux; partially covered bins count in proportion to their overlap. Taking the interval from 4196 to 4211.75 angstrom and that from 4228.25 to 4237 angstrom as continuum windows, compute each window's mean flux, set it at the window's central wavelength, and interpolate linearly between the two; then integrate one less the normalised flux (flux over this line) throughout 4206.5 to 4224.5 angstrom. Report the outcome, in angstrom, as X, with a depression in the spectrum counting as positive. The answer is -0.5 angstrom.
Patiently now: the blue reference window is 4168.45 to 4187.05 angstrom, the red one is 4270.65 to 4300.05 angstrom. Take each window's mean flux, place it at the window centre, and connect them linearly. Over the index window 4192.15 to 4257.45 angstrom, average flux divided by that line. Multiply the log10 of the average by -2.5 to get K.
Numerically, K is -0.05 mag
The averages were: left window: 45.5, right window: 40.5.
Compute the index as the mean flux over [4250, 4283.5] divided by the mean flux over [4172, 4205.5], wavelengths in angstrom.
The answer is 0.94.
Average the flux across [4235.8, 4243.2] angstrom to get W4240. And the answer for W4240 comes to 46.4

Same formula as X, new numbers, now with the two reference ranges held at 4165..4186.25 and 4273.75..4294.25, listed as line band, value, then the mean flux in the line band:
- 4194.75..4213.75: -1.3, 47.8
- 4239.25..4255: -0.8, 45.2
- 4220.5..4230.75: 0.8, 40.4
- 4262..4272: -0.2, 43.4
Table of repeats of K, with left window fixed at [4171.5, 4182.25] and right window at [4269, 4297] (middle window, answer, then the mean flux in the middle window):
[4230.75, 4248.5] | -0.07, 45.7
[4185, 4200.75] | -0.05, 46.7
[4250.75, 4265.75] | -0.05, 44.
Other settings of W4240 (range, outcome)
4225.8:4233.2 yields 40.6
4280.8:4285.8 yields 42.7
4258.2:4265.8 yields 44.1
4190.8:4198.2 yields 47.7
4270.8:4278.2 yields 40.9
